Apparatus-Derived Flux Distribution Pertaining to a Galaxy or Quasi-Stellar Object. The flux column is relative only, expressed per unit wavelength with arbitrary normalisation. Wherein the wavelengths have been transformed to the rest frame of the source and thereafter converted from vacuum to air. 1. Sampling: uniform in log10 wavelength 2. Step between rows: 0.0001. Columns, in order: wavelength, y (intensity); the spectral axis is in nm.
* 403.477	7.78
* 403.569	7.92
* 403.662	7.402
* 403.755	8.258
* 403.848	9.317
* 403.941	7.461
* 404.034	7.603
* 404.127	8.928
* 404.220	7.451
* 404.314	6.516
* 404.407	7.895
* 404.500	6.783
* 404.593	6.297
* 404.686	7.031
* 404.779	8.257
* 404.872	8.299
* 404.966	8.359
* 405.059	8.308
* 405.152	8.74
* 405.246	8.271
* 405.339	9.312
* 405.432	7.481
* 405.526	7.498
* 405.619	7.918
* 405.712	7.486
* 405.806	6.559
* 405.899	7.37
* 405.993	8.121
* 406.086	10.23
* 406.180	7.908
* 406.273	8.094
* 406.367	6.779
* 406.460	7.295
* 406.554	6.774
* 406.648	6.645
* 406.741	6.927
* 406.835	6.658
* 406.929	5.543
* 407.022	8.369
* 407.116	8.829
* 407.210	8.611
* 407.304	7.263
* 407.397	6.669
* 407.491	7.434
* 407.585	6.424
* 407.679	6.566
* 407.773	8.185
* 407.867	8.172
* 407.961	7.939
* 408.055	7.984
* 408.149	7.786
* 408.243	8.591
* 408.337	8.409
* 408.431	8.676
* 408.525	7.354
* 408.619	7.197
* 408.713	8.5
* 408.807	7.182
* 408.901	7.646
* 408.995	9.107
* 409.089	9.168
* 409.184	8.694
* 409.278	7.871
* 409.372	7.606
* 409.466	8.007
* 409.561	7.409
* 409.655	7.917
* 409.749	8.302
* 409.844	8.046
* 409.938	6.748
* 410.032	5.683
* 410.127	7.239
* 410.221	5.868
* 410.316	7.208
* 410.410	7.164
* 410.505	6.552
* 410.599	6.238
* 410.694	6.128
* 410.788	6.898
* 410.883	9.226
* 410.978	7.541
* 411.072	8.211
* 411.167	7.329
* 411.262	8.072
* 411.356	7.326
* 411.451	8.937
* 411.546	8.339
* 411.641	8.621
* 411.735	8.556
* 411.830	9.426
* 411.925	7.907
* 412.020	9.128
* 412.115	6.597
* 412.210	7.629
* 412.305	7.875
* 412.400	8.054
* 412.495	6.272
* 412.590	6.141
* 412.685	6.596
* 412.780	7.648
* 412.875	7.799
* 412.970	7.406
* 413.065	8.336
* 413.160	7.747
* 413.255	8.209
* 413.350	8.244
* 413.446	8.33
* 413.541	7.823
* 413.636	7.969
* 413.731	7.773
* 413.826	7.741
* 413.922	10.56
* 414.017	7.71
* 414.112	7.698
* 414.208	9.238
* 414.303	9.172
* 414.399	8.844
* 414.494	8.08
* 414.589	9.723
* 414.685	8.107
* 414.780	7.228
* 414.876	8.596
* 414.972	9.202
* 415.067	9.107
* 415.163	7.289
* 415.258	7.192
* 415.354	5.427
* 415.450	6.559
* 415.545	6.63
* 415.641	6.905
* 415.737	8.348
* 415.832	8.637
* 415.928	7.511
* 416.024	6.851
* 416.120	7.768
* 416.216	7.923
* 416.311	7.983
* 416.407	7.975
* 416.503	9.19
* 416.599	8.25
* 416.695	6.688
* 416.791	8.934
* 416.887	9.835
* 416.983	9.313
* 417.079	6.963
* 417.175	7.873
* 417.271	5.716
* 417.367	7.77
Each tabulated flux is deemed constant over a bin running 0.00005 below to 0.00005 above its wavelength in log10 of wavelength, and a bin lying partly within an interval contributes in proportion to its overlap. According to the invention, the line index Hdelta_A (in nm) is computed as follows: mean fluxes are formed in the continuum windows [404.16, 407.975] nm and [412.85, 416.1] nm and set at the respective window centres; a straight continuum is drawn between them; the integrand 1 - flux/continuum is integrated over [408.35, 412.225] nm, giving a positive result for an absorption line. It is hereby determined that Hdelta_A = 0.025 nm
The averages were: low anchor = 7.59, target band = 7.75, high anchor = 8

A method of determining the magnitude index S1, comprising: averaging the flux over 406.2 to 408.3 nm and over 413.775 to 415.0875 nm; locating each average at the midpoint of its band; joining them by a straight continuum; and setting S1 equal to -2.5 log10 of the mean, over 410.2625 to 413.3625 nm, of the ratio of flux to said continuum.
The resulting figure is 0.073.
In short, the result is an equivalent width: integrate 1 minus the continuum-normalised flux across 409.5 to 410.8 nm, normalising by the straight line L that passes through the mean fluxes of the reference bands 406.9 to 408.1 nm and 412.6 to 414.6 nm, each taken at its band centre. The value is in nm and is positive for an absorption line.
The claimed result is 0.14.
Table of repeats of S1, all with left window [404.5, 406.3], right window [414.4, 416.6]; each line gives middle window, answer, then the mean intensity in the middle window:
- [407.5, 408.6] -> 0.018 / 7.79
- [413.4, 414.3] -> -0.066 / 8.36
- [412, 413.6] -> 0.038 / 7.61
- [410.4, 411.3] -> 0.081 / 7.33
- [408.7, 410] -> -0.009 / 7.98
